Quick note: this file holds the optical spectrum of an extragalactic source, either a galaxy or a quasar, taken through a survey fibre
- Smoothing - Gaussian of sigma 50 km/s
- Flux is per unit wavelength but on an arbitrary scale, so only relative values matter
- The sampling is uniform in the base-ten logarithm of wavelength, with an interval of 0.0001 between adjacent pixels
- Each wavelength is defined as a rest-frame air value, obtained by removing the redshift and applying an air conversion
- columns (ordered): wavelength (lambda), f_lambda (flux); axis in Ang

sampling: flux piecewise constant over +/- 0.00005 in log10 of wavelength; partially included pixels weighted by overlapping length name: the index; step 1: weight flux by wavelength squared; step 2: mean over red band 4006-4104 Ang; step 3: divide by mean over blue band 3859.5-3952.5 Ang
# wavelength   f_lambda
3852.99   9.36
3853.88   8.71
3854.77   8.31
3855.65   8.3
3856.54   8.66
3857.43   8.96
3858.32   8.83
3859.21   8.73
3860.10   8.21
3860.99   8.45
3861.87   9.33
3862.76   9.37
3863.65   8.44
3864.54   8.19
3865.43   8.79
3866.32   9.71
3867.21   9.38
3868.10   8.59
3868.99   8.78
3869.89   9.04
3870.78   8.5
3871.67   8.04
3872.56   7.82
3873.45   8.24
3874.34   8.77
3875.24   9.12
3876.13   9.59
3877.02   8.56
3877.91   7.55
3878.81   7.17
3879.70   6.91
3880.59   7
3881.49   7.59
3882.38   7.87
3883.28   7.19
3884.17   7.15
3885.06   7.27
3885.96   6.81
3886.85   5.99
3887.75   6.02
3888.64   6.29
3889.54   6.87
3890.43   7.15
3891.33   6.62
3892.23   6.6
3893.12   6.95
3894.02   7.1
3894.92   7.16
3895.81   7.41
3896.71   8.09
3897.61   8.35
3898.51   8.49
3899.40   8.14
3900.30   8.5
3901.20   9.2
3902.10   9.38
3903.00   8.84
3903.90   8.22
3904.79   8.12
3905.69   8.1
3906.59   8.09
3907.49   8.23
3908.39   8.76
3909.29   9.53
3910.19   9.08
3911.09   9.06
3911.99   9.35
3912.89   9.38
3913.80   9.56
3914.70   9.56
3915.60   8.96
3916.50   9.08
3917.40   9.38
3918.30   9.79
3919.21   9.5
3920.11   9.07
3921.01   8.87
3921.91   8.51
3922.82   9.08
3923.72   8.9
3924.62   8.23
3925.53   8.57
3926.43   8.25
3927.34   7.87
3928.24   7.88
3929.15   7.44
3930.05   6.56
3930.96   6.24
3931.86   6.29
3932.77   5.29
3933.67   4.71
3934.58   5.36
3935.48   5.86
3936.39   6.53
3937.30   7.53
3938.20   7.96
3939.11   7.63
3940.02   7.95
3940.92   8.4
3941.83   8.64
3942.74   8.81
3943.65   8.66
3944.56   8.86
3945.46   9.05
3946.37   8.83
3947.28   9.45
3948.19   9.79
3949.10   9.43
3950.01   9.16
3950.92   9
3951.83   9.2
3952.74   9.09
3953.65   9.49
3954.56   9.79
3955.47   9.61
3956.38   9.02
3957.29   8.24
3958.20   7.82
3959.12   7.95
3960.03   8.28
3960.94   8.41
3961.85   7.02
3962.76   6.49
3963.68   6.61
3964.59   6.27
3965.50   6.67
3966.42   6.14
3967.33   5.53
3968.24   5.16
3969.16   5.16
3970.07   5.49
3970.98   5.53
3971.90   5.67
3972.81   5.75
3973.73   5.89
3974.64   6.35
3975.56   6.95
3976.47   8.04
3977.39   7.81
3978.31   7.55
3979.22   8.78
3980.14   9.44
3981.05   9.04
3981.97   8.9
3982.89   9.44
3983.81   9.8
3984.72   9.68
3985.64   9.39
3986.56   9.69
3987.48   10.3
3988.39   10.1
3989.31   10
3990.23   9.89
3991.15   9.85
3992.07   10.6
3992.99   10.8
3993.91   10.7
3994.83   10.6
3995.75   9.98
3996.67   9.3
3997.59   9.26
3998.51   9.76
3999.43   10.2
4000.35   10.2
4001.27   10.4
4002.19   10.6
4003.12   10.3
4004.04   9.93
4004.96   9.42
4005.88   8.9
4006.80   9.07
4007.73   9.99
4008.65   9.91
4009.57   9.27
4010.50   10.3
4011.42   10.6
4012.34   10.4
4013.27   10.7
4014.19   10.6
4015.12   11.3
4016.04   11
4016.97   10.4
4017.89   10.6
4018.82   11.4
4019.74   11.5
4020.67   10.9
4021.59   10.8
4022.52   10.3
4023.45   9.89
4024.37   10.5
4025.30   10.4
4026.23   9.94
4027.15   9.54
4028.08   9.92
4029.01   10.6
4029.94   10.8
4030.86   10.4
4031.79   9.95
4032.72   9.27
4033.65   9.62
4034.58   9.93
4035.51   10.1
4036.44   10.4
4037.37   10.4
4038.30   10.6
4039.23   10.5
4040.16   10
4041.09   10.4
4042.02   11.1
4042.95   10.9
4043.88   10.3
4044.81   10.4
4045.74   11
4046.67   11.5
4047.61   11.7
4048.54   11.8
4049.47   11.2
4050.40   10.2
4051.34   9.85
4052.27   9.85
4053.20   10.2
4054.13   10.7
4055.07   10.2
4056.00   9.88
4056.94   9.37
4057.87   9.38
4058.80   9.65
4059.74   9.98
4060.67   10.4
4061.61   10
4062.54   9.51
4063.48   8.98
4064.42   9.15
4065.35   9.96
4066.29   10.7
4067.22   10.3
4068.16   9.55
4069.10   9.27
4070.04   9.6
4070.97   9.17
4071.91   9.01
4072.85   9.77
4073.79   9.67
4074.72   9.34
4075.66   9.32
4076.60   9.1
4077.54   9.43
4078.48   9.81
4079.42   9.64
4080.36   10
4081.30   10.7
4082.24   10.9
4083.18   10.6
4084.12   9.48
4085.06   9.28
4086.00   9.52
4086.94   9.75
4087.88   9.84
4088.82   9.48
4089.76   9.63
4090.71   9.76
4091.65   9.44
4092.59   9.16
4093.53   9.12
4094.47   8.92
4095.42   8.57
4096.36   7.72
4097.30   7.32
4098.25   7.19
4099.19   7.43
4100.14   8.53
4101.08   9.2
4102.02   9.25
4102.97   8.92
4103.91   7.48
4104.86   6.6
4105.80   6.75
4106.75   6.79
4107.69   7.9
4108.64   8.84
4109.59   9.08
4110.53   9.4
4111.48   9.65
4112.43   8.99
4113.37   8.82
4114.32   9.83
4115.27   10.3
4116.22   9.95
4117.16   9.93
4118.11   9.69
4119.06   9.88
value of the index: 1.31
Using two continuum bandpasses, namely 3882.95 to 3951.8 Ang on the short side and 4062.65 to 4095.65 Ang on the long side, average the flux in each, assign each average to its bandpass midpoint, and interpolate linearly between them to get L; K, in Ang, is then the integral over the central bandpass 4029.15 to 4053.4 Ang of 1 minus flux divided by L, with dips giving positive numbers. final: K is -3.25 Ang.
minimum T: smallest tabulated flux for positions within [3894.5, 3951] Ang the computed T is 4.71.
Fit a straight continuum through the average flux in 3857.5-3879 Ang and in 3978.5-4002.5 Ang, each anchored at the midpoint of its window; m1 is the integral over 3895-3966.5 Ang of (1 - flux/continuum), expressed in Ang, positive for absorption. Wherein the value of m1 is 7.6 Ang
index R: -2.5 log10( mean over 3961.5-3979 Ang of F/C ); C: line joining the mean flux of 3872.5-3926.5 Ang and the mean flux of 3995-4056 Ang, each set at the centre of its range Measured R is 0.42 mag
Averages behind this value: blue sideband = 8.18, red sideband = 10.3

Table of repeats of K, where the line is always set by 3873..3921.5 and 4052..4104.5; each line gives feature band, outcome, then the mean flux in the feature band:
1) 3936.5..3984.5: 3.76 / 7.91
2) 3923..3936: 2.12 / 7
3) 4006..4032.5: -4.00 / 10.4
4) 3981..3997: -2.05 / 9.92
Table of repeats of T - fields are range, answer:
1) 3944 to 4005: 5.16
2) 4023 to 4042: 9.27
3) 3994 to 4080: 8.9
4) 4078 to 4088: 9.28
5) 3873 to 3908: 5.99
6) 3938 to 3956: 7.63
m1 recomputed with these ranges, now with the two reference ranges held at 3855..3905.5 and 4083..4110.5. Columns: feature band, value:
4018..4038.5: -4.5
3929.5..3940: 2.3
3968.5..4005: -2.3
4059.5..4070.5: -1.5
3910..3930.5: -1.6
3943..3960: -1.6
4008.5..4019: -2.6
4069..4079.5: -1.0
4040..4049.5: -2.7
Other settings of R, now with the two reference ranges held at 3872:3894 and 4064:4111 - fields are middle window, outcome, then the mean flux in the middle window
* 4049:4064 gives -0.13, 9.96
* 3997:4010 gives -0.17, 9.8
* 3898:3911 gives -0.14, 8.63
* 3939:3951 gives -0.12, 8.86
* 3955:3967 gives 0.07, 7.56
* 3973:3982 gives 0.06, 7.76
